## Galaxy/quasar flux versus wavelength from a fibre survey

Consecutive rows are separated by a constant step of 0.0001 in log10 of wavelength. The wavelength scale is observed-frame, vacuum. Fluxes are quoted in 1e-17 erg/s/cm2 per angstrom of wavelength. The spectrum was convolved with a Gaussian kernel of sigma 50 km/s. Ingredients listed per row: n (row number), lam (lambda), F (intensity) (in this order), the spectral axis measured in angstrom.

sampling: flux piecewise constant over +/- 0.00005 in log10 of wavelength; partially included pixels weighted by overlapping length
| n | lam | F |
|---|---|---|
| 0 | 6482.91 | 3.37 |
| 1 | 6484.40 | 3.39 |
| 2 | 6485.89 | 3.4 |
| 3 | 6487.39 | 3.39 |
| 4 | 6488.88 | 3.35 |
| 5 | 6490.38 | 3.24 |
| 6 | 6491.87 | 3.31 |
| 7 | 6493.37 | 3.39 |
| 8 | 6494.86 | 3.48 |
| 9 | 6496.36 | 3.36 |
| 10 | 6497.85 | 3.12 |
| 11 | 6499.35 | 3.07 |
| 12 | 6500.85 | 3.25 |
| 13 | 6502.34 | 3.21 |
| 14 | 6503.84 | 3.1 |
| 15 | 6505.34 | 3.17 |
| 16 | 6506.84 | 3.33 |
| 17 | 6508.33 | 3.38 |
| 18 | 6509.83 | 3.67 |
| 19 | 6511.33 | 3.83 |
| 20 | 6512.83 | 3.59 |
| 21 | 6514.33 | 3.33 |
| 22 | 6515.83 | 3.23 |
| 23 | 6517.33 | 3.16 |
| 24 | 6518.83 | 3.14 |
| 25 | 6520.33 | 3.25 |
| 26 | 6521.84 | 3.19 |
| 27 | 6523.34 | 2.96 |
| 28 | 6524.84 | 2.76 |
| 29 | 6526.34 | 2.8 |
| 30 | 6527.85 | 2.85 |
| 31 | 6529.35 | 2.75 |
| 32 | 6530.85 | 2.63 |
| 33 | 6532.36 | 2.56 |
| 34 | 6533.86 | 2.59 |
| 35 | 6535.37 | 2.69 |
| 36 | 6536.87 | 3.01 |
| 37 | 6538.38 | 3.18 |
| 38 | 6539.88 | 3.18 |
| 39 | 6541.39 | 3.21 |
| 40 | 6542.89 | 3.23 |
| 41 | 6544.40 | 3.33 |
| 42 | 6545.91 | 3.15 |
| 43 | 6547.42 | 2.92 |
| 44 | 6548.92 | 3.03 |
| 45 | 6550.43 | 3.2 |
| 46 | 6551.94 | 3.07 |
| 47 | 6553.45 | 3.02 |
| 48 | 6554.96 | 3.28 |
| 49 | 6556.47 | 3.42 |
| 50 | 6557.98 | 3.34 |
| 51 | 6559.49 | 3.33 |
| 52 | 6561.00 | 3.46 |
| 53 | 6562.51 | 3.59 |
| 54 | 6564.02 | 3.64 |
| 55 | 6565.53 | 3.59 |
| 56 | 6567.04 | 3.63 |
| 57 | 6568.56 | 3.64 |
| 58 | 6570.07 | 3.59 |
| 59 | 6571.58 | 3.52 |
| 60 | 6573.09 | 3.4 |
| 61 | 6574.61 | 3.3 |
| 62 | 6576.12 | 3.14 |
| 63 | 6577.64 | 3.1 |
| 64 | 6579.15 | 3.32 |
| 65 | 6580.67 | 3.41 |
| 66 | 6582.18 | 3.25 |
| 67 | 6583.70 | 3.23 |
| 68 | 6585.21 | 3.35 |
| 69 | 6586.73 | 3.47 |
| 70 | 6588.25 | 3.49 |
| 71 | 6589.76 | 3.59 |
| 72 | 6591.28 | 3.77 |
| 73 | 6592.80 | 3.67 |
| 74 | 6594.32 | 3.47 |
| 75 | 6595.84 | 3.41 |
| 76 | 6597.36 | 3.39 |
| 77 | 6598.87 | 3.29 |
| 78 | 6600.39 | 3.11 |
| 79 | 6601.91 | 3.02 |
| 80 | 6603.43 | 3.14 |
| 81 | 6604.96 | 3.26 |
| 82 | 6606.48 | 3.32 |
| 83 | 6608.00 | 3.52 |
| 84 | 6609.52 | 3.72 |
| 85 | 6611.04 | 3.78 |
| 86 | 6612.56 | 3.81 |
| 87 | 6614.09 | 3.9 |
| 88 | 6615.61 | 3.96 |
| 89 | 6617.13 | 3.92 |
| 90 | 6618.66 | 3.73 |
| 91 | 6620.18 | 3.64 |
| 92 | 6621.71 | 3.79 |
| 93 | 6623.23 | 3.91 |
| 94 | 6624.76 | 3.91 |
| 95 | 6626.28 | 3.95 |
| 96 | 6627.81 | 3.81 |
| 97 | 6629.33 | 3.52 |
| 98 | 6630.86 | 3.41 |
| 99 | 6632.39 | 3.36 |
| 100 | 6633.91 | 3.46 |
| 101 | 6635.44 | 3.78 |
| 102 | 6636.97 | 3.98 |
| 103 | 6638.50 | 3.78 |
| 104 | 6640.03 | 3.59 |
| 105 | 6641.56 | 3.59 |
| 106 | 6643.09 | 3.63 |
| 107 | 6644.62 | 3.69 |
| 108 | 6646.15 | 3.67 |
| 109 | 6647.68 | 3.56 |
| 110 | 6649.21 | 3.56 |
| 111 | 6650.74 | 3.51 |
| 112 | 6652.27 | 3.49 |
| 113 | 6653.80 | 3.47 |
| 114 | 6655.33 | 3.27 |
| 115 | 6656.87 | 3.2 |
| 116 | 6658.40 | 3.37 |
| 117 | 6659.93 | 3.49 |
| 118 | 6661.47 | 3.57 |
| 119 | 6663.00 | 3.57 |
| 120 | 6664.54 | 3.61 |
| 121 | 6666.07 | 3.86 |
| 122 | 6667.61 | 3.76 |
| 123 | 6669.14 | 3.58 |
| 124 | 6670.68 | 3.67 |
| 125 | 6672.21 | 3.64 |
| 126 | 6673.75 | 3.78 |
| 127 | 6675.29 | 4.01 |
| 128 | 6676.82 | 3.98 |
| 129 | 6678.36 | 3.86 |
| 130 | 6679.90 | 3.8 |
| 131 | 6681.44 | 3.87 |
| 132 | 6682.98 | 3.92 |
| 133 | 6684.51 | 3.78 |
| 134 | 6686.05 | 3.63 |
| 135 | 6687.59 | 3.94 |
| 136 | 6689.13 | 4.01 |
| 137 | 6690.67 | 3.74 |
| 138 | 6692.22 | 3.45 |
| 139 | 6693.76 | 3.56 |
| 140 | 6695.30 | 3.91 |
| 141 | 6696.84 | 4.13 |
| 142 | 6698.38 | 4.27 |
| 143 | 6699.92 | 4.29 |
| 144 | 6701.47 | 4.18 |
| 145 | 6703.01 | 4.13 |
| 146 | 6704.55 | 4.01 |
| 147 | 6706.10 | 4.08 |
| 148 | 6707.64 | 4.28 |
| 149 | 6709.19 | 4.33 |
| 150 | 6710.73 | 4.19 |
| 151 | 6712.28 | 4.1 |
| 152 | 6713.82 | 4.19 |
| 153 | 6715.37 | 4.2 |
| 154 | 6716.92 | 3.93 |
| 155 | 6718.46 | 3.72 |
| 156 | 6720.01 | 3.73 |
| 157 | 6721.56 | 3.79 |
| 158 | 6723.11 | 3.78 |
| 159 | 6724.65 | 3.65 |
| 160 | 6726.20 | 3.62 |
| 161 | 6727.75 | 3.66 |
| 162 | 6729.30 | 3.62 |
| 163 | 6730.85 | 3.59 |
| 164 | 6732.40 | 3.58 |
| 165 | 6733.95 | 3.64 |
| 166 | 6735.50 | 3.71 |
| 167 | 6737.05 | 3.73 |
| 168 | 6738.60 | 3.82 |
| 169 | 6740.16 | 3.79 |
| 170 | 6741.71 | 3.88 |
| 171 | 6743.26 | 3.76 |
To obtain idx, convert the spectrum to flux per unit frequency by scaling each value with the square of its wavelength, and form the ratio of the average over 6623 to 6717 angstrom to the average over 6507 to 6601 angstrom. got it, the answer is 1.2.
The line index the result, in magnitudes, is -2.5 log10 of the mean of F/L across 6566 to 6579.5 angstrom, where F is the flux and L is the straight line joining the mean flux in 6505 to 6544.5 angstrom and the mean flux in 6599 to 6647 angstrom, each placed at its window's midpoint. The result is -0.02 mag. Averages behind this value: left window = 3.11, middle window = 3.41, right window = 3.63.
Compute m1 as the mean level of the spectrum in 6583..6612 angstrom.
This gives 3.42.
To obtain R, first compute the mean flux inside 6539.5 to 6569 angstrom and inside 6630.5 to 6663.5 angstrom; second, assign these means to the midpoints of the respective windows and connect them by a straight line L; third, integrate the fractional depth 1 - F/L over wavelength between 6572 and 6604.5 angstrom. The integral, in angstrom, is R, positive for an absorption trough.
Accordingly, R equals 0.45 angstrom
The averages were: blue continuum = 3.31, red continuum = 3.55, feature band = 3.35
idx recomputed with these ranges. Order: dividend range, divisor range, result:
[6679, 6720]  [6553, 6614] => 1.20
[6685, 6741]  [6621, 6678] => 1.09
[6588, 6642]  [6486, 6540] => 1.18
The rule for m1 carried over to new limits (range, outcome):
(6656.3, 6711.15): 3.85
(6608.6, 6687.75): 3.69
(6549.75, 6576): 3.41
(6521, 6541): 2.86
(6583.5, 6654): 3.59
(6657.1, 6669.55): 3.59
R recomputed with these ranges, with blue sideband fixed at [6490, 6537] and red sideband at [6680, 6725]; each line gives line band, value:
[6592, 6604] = 0.6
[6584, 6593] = -0.2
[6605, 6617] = -0.5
